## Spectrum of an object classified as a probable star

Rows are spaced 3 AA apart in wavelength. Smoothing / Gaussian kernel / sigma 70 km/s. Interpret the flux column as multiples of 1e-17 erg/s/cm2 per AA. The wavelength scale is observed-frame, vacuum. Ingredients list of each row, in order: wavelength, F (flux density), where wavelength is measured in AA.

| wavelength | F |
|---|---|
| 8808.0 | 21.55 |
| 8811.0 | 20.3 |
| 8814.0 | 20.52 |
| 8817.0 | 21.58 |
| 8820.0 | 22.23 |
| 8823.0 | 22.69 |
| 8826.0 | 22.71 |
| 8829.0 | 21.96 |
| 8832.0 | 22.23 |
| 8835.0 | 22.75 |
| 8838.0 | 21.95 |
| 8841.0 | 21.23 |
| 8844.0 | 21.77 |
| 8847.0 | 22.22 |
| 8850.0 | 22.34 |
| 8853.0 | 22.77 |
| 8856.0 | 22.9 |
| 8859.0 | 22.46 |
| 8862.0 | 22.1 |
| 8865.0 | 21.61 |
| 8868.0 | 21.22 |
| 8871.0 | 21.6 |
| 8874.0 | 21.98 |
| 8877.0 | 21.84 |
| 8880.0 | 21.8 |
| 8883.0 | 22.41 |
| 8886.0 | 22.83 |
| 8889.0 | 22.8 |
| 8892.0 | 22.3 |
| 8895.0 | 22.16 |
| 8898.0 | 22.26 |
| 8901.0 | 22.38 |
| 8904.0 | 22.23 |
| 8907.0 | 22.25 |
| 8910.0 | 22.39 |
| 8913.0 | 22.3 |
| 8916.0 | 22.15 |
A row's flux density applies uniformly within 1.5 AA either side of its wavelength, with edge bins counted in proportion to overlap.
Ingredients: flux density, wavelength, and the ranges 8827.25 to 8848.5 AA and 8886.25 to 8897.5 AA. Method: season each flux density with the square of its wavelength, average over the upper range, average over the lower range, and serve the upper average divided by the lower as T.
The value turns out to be 1.03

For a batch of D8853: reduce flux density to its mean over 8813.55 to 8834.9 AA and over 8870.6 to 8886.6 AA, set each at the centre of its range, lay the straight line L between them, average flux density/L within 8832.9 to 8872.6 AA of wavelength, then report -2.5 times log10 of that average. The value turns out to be 0.00 mag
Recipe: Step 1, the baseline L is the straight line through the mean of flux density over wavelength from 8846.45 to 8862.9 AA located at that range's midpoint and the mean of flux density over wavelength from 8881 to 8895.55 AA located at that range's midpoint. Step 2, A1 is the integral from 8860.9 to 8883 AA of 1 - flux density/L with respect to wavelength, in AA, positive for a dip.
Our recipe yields 0.7 AA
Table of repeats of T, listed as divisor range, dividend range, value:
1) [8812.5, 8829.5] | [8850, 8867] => 1.03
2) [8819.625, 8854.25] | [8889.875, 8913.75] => 1.02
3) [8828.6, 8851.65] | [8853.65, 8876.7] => 1.00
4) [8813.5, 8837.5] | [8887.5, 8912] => 1.03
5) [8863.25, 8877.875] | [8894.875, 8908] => 1.04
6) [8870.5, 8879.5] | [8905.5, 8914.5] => 1.03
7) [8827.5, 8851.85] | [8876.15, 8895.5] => 1.02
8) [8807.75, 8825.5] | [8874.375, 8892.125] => 1.05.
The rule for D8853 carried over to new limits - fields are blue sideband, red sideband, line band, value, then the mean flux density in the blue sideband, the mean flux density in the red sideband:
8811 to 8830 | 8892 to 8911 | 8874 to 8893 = -0.006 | 21.8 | 22.3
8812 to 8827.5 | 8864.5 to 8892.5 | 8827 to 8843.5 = -0.005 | 21.9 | 22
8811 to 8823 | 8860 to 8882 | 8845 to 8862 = -0.040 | 21.5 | 21.8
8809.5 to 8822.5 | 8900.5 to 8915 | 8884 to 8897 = -0.020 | 21.3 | 22.3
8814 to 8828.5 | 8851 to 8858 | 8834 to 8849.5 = 0.026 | 22.1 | 22.8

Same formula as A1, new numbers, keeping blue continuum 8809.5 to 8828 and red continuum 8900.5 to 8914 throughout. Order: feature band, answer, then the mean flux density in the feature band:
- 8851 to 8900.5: -0.3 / 22.2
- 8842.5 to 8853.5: -0.2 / 22.2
